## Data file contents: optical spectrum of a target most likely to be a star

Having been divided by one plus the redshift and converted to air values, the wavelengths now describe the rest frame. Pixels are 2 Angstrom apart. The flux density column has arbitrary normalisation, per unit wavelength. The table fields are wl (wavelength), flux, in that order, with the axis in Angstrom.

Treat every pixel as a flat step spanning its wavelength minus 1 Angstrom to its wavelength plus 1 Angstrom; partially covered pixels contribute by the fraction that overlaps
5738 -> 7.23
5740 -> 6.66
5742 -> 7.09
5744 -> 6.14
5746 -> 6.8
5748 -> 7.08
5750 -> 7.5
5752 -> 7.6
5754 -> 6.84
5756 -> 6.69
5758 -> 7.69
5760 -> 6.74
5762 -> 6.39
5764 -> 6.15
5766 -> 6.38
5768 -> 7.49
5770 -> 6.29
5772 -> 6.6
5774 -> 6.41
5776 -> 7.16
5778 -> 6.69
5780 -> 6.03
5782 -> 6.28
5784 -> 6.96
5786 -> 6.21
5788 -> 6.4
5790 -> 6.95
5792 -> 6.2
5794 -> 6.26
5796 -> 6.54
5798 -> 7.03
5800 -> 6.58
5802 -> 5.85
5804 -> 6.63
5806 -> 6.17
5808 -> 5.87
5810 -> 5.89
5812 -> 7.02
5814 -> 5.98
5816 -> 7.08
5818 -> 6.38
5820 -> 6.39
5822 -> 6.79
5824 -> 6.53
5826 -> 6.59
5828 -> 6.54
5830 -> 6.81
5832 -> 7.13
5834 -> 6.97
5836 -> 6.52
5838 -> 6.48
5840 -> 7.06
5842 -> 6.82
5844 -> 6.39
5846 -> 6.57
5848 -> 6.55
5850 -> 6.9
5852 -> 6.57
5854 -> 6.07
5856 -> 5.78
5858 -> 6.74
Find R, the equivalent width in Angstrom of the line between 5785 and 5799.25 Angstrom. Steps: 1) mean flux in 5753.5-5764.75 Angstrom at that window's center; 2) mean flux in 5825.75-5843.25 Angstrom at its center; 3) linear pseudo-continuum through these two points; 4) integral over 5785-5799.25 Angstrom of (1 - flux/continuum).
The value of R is 0.53 Angstrom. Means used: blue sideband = 6.76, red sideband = 6.77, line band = 6.51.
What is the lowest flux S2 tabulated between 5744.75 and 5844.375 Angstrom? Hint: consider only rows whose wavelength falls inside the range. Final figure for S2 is 5.85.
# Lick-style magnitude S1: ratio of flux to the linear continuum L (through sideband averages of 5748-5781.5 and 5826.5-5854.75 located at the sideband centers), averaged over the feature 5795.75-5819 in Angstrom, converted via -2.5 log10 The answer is 0.05 mag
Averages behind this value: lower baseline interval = 6.79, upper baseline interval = 6.67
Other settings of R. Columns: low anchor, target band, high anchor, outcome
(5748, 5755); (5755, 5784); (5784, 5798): 1.1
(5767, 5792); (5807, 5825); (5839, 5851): 0.6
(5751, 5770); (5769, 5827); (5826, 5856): 2.4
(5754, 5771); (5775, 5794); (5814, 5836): 0.5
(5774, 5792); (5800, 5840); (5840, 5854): 0.4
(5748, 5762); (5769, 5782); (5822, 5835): 0.9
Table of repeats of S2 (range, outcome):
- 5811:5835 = 5.98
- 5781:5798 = 6.2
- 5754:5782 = 6.03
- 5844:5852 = 6.39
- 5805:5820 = 5.87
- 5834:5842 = 6.48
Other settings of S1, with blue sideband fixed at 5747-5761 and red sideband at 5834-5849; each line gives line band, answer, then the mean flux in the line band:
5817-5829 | 0.036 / 6.54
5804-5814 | 0.098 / 6.25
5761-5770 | 0.084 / 6.57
